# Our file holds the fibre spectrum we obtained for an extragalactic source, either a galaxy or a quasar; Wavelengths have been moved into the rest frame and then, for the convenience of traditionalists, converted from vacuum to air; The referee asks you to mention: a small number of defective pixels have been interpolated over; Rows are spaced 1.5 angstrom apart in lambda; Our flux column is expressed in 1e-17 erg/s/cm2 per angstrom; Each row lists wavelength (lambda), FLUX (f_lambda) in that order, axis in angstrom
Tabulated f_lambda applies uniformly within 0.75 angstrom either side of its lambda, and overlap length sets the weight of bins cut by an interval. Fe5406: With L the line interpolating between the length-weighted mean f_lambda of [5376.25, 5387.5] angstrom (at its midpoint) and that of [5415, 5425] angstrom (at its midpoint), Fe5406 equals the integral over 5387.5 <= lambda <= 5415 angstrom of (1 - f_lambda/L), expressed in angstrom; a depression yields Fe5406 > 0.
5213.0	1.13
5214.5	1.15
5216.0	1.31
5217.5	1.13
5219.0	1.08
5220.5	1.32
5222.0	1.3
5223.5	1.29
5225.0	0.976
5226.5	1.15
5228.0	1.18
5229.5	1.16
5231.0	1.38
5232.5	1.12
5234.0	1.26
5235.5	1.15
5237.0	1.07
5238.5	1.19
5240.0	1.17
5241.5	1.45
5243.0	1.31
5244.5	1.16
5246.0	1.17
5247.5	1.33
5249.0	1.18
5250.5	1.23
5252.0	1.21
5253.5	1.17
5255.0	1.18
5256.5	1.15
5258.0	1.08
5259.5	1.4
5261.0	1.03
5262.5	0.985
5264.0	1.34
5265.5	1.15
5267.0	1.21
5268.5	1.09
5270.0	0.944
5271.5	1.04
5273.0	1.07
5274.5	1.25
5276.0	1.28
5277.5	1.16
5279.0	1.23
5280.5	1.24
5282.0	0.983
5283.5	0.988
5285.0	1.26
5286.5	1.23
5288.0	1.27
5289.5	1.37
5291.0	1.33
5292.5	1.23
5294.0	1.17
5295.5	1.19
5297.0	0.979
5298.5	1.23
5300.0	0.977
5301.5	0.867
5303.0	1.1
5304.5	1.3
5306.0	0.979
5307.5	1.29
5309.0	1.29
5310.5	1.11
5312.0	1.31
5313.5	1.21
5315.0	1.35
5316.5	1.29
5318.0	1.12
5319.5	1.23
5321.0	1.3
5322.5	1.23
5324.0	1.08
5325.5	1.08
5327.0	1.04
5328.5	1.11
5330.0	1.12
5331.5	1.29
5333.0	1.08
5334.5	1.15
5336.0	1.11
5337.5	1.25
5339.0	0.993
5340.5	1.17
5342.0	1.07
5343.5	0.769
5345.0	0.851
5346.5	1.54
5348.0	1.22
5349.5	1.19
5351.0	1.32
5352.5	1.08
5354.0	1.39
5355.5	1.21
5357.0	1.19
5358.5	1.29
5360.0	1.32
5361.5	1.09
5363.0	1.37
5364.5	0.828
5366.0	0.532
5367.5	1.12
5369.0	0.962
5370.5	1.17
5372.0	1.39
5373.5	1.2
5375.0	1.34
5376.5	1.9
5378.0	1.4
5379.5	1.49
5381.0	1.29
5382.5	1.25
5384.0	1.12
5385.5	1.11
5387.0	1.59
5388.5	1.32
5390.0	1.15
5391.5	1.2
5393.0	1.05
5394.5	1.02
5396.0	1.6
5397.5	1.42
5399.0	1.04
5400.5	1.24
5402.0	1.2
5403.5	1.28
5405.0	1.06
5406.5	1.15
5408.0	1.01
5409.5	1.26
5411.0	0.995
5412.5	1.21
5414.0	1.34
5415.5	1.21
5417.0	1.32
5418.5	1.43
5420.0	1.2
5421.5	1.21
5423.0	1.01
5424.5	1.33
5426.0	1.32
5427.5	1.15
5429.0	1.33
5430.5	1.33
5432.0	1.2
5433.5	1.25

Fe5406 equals 2.2 angstrom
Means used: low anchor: 1.37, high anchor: 1.24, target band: 1.2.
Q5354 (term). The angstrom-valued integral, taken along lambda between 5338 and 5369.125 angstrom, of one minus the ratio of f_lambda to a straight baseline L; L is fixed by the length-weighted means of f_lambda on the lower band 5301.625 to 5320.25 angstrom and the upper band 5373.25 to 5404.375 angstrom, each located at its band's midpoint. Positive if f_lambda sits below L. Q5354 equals 3.2 angstrom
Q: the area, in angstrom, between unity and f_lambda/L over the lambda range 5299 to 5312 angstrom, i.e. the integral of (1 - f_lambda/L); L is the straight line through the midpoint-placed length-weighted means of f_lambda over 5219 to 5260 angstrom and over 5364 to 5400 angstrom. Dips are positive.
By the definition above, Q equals 1.0 angstrom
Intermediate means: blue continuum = 1.21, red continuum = 1.23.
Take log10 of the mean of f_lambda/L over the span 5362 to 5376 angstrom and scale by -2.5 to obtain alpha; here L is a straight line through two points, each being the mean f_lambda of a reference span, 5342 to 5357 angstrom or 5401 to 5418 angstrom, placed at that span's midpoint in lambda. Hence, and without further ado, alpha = 0.06 mag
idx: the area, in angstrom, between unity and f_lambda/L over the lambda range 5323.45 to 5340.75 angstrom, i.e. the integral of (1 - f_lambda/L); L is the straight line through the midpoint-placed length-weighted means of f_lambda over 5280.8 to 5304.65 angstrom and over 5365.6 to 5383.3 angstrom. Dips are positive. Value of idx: 1.2 angstrom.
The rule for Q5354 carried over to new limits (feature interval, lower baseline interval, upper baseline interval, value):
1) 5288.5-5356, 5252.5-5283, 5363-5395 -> 0.7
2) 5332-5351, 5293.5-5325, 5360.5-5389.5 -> 1.2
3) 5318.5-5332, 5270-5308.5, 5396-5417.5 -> 0.1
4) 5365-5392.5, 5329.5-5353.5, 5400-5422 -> -1.6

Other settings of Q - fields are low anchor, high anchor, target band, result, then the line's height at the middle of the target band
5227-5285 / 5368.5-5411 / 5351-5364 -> 0.0 angstrom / 1.24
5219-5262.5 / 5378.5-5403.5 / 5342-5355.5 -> 0.8 angstrom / 1.24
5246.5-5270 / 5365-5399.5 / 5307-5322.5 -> -0.5 angstrom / 1.21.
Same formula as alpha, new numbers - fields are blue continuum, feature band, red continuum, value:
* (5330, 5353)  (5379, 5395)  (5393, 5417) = -0.05 mag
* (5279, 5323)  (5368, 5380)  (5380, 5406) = -0.11 mag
